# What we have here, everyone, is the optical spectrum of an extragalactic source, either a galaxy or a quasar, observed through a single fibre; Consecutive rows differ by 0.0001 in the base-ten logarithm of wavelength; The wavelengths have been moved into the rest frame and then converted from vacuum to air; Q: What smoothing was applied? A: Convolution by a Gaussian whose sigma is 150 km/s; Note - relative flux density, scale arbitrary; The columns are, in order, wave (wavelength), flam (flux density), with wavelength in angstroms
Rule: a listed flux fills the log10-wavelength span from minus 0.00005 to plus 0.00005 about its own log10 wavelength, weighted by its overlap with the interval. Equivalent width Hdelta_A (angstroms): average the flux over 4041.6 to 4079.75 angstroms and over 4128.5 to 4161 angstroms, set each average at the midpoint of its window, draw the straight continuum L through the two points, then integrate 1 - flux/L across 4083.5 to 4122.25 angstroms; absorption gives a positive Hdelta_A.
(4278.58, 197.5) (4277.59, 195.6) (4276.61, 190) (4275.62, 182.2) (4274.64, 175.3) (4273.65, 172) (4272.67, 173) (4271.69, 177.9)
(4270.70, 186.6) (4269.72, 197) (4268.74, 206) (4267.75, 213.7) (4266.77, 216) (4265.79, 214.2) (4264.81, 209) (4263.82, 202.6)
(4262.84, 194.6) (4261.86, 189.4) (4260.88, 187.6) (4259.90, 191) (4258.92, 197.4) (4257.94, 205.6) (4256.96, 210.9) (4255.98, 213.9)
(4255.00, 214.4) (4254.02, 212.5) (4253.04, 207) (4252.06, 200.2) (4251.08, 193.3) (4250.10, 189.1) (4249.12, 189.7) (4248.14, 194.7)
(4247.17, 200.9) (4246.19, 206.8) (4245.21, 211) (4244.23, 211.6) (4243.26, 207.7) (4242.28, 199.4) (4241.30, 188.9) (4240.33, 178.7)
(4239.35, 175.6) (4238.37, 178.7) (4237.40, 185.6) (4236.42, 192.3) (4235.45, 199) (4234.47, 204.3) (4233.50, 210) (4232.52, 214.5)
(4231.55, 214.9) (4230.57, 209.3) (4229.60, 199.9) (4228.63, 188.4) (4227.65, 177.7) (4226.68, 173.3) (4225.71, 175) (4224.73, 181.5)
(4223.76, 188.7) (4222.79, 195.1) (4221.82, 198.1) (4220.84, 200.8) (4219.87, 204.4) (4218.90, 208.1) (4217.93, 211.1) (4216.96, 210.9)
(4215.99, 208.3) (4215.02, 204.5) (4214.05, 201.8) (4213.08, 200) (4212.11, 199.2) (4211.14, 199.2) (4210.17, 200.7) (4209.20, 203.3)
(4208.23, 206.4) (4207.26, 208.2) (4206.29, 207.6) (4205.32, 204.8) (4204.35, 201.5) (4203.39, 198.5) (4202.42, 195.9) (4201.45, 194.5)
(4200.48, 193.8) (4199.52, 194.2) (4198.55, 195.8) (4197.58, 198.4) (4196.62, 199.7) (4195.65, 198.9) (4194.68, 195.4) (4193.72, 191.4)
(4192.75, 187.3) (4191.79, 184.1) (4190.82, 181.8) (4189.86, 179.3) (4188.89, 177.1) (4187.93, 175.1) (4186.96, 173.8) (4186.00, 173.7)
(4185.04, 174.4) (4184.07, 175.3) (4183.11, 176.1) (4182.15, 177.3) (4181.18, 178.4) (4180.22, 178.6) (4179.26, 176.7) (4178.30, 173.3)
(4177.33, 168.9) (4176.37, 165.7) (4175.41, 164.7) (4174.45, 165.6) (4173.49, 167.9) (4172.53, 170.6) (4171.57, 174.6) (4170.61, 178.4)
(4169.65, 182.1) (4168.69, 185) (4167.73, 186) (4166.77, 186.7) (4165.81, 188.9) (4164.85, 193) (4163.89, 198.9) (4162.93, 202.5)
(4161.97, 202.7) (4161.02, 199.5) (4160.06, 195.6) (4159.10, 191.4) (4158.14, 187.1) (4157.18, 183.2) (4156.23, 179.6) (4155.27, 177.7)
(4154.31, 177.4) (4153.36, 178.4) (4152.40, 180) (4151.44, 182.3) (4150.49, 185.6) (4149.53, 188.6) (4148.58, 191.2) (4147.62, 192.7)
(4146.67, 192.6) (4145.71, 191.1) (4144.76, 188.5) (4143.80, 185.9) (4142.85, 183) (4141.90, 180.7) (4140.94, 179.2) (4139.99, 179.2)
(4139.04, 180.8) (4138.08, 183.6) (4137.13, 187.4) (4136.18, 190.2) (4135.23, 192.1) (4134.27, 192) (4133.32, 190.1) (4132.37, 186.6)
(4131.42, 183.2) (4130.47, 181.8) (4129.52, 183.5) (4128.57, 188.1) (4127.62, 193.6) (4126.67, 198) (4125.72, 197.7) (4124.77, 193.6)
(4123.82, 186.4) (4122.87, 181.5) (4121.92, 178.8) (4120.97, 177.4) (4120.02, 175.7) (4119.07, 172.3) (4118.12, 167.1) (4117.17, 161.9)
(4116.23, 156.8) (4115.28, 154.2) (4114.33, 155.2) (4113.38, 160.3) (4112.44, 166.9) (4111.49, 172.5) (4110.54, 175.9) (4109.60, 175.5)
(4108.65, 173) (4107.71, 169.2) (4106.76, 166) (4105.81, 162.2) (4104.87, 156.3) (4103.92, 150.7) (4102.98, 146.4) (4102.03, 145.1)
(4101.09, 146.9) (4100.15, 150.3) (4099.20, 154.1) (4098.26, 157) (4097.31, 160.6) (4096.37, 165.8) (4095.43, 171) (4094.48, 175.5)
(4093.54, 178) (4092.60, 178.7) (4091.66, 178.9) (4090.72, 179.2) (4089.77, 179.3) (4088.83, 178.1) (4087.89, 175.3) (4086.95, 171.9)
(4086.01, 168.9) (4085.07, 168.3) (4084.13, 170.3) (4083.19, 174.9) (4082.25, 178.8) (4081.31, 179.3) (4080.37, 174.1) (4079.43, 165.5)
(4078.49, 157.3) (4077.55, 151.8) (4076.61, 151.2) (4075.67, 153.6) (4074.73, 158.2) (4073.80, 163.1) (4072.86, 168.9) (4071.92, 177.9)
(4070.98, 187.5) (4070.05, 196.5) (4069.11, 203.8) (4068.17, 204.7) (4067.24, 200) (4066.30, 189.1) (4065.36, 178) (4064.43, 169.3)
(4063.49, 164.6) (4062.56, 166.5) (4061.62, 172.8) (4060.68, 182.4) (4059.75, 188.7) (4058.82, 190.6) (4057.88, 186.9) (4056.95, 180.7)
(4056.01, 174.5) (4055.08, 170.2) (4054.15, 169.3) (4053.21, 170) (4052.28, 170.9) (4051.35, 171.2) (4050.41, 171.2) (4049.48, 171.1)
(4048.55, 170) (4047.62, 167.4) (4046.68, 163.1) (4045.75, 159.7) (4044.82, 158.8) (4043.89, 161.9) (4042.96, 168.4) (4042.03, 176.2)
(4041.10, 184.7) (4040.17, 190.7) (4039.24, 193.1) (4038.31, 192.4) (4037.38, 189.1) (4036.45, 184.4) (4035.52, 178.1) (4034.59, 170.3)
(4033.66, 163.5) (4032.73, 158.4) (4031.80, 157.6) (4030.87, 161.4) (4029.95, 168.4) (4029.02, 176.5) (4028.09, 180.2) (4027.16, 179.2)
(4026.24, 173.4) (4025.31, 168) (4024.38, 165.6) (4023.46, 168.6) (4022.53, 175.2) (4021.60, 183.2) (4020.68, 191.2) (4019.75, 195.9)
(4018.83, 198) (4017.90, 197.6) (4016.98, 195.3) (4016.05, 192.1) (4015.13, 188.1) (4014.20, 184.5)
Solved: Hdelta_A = 2.8 angstroms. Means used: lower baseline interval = 173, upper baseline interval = 186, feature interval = 167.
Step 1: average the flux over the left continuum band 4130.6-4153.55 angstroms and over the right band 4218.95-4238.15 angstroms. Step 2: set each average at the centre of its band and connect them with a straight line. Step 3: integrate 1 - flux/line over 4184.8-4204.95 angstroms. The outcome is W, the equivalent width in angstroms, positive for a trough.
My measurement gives 0.29 angstroms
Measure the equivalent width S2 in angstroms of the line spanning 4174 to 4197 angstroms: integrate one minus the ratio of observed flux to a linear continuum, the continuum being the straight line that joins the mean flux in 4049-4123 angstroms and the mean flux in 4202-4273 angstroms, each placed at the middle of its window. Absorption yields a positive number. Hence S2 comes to 1.3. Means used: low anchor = 171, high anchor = 199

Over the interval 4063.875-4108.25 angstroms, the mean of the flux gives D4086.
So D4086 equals 170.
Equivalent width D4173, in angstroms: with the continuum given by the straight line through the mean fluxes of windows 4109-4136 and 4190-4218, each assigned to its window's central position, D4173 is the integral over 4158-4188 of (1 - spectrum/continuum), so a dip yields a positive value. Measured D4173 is 1.6 angstroms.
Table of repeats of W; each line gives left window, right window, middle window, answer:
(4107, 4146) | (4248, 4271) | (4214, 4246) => -0.1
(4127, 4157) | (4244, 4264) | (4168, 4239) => 1.4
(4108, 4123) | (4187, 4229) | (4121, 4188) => -1.5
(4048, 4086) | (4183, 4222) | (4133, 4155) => 0.1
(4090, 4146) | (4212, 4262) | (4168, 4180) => 0.8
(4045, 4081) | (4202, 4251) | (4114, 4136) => 0.3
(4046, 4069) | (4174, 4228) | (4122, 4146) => -0.4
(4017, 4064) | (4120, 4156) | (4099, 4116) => 2.1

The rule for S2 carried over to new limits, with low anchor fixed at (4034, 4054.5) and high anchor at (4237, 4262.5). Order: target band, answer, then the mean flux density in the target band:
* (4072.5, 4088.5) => 1.05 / 167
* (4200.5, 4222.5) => -1.07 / 203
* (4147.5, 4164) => -0.11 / 188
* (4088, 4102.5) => 1.06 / 167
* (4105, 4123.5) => 1.39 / 168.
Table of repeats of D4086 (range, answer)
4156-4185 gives 182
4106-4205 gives 183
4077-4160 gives 176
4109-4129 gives 176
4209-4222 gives 204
